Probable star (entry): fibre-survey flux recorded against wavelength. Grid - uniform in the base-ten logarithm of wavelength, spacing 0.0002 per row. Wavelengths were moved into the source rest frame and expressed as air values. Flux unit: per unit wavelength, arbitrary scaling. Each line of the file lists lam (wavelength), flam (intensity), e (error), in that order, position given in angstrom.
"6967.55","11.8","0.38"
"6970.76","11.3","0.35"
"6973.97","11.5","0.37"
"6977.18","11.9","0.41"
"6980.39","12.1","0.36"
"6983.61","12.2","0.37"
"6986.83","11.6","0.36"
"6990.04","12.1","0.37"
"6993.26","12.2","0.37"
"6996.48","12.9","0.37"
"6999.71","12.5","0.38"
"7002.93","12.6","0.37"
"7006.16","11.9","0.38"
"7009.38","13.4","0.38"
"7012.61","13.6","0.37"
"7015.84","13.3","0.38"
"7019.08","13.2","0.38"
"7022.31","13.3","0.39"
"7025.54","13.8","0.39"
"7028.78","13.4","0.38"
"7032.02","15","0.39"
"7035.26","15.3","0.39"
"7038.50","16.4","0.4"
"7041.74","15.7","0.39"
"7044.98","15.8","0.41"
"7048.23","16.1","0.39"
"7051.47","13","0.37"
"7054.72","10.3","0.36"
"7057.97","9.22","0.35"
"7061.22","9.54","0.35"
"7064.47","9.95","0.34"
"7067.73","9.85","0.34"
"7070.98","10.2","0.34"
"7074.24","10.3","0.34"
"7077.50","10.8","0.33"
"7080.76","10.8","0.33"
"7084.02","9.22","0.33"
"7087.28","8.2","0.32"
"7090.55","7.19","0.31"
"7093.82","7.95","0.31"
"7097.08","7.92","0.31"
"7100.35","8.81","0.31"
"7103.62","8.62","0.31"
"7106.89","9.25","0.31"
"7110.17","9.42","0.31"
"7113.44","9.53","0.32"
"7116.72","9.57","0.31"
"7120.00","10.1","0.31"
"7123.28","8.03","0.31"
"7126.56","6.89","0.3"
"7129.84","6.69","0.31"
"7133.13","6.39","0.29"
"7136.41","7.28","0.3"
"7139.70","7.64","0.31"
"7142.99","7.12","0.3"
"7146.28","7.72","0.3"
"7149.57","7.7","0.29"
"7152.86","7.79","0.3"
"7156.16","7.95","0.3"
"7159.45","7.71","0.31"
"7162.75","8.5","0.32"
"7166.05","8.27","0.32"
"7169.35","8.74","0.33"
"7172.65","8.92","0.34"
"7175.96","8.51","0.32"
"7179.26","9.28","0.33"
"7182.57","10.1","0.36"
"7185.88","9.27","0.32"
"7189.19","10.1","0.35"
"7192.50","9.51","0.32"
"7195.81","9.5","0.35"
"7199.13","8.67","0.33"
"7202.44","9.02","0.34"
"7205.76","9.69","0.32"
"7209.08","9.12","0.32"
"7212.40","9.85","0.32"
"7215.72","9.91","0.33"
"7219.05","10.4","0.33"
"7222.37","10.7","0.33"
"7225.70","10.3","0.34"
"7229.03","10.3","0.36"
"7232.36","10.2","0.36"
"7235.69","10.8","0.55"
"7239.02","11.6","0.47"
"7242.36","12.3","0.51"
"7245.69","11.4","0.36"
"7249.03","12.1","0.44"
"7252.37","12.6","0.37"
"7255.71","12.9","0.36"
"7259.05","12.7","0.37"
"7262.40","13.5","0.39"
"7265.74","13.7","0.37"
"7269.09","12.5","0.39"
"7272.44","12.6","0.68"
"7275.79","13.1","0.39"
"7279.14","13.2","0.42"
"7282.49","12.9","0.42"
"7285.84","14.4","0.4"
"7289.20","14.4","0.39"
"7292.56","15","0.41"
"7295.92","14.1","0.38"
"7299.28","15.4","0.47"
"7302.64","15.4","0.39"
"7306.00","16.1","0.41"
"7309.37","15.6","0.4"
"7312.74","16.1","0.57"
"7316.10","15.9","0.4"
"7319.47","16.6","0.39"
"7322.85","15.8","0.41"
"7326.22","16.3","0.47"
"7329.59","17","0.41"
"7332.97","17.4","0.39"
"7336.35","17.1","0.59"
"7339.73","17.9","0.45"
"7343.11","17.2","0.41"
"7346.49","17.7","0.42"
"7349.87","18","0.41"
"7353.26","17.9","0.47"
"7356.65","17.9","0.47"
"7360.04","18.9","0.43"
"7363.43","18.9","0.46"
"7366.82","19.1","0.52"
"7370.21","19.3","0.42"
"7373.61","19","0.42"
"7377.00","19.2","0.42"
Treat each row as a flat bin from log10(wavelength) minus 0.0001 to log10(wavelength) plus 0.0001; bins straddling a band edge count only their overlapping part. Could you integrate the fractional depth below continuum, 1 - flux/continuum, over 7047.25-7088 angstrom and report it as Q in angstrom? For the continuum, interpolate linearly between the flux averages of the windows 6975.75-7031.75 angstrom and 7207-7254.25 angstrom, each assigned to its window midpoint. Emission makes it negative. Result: 5.6 angstrom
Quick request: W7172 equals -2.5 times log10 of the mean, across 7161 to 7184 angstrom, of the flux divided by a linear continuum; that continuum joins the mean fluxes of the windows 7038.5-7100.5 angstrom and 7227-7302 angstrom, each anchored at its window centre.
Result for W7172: 0.31 mag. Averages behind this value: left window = 10.8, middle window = 8.89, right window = 12.8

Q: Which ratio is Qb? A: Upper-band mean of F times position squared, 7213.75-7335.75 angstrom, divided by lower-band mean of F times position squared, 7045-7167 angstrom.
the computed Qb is 1.57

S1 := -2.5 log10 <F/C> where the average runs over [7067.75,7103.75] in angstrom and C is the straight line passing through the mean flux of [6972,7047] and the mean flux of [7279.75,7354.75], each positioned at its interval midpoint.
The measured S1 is 0.46 mag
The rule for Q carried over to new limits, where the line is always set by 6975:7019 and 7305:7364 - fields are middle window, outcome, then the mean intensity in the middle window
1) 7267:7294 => 4.7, 13.5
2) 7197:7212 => 6.0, 9.2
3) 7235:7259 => 5.8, 12.1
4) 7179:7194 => 5.4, 9.69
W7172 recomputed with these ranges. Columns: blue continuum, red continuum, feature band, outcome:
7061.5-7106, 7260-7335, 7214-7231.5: 0.24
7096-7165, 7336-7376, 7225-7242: 0.18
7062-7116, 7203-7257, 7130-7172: 0.28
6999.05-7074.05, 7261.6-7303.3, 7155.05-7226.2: 0.41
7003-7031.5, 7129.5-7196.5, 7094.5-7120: 0.13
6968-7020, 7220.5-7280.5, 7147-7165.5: 0.46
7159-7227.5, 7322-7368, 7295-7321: 0.00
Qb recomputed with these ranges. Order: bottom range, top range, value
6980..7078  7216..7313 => 1.09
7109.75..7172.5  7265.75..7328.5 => 1.91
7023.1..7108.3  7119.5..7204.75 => 0.76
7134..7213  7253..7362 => 1.86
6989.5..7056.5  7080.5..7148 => 0.62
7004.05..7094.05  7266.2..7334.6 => 1.33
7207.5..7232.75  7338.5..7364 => 1.85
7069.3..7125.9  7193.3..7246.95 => 1.16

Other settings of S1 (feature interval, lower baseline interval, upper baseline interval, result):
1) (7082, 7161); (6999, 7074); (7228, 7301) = 0.499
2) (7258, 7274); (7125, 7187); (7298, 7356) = 0.048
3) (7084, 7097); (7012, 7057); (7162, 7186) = 0.446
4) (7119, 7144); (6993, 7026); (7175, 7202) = 0.374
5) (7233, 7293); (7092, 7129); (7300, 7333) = 0.115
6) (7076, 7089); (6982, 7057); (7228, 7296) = 0.334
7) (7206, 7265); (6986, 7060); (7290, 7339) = 0.336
